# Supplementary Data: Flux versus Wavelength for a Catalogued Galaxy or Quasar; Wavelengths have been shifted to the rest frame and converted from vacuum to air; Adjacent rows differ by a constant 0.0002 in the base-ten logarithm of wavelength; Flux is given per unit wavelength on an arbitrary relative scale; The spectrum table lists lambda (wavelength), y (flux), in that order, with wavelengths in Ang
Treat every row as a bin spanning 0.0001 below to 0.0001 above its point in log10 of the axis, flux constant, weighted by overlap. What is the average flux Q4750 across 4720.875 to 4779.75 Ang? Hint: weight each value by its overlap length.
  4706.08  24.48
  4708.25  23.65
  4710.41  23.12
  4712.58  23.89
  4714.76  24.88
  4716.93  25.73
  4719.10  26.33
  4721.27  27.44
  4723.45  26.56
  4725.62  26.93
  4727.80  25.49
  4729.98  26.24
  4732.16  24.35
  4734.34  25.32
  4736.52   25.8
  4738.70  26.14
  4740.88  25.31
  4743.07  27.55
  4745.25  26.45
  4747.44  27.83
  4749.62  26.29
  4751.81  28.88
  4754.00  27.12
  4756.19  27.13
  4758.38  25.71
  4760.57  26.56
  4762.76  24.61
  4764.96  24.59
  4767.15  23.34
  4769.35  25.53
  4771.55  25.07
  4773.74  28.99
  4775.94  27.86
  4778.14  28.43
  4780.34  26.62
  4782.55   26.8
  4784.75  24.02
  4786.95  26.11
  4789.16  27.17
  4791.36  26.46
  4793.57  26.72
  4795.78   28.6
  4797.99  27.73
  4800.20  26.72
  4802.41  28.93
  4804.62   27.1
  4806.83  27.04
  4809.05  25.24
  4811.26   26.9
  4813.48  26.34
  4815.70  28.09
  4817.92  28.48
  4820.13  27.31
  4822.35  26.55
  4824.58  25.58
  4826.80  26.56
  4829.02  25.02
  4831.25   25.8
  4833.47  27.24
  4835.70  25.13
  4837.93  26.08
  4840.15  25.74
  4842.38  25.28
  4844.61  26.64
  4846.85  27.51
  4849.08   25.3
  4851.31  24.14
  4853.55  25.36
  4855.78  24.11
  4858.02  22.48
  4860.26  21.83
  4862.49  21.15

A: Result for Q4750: 26.3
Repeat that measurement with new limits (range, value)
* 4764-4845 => 26.5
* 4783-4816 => 26.8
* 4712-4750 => 26.1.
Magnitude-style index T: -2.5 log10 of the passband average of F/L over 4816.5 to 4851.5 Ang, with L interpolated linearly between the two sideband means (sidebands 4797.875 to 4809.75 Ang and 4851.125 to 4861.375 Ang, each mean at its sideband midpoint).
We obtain -0.05 mag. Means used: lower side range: 27.1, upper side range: 23.5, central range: 26.2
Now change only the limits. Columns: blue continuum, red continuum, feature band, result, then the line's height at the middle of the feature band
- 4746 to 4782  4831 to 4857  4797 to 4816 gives -0.04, 26.1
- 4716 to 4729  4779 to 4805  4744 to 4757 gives -0.03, 26.6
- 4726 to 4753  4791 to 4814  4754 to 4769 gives 0.05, 26.6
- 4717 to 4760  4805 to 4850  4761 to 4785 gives 0.02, 26.4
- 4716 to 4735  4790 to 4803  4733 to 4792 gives 0.02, 26.8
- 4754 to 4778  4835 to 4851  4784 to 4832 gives -0.03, 26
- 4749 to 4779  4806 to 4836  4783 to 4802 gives -0.01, 26.5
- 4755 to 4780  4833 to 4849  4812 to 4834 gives -0.02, 26.1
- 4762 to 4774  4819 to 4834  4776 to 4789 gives -0.05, 25.4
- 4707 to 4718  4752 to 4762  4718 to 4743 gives -0.03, 25.3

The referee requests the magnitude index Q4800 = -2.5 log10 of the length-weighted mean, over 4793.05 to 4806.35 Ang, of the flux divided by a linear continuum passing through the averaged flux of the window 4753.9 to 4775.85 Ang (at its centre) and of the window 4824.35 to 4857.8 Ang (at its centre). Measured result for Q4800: -0.08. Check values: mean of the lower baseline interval 25.9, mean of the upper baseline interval 25.6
